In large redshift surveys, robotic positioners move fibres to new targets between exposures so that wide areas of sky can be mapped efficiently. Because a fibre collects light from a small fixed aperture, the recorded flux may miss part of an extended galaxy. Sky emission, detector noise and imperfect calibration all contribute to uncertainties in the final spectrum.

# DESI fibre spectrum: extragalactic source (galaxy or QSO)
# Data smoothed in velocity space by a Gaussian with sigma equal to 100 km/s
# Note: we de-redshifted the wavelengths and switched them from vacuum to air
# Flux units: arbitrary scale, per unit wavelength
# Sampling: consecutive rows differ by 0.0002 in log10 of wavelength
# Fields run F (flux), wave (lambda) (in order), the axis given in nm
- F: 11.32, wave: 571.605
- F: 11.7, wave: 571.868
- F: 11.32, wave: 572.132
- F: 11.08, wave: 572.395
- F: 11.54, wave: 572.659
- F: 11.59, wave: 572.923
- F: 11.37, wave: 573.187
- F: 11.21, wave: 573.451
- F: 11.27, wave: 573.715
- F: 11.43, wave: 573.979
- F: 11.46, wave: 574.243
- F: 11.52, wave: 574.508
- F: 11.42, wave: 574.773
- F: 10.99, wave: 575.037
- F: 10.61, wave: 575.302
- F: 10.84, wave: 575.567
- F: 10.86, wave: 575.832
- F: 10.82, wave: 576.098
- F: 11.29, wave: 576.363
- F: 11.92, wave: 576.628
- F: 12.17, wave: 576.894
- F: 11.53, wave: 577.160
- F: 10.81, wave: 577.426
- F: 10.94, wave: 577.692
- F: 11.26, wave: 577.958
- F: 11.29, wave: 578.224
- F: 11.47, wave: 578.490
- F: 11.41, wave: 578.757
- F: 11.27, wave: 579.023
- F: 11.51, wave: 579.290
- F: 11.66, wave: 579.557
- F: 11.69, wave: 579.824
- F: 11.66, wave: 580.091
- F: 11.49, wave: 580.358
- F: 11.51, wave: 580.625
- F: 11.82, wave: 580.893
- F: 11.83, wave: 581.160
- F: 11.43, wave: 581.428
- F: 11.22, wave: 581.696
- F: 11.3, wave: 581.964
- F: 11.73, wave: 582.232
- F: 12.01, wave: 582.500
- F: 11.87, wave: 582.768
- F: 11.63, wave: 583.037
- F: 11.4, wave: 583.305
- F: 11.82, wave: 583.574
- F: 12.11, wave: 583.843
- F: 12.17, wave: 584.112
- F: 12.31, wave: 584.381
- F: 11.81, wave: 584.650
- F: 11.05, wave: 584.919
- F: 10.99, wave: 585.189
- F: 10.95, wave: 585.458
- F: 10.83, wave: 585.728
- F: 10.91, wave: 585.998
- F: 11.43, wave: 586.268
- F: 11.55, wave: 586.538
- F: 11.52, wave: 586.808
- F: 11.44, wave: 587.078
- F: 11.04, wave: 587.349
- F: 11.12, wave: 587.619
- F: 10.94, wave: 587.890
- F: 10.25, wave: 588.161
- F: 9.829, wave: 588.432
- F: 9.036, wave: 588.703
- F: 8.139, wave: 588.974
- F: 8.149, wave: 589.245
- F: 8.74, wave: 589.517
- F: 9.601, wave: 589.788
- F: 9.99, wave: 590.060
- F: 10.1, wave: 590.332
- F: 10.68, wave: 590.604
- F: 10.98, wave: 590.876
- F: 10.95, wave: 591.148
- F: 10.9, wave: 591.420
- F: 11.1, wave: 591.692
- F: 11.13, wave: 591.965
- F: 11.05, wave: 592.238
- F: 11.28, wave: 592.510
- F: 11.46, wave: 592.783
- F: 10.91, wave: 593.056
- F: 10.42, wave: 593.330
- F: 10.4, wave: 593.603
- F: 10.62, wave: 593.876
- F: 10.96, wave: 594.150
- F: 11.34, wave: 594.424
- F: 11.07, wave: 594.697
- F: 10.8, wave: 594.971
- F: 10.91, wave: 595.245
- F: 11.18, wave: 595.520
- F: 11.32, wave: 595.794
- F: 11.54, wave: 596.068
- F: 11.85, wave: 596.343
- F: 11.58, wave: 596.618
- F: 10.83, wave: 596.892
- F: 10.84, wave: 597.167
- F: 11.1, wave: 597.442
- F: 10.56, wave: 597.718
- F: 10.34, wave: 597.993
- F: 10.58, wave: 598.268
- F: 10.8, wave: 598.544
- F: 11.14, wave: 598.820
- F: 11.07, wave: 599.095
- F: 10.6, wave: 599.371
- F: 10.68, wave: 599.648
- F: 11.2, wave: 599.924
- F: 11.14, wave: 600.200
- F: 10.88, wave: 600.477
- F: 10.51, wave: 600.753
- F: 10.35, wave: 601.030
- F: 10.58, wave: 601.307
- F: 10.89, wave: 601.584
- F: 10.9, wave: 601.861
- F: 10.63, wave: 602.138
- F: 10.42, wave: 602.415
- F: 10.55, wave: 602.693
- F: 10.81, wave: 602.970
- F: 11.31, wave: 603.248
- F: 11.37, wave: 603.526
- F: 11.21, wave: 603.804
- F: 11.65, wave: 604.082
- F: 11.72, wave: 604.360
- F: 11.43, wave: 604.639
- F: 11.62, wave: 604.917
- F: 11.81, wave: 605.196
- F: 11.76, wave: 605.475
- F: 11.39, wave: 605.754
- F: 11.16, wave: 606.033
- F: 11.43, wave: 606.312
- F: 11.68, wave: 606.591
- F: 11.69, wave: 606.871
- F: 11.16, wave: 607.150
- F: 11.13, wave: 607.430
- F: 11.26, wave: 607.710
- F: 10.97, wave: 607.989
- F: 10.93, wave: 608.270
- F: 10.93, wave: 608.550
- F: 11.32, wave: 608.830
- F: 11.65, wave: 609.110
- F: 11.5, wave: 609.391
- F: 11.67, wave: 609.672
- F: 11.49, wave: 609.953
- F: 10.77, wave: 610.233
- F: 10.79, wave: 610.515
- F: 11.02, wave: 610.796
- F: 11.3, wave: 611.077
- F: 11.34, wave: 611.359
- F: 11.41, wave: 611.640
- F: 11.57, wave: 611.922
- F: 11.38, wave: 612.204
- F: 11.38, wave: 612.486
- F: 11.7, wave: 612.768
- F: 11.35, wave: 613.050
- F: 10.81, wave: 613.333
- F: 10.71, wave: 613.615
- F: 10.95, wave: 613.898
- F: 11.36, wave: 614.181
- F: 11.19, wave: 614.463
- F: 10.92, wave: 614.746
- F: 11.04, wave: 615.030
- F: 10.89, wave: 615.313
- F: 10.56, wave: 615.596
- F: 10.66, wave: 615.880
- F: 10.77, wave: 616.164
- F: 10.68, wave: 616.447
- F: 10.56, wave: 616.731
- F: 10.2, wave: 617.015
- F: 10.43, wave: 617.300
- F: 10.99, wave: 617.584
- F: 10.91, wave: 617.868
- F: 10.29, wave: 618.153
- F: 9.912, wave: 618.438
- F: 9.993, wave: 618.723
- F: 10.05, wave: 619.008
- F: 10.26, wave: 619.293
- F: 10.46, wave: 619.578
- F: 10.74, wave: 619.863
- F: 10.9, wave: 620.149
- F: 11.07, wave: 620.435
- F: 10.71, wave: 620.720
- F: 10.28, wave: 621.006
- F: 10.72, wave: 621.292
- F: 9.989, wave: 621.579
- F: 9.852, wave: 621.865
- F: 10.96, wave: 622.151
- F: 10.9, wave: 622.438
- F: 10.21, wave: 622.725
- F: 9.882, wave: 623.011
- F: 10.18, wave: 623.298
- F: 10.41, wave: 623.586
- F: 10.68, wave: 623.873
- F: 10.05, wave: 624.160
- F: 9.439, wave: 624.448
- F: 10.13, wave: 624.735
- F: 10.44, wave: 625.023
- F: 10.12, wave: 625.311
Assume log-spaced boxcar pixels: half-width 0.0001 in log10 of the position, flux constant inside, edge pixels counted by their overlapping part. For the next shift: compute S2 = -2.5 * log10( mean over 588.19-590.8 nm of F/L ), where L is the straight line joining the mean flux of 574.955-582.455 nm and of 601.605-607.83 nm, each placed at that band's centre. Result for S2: 0.199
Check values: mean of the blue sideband 11.4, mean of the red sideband 11.3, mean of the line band 9.44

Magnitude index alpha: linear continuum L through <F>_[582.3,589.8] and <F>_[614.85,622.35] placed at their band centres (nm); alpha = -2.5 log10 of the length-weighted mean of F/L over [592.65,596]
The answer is -0.015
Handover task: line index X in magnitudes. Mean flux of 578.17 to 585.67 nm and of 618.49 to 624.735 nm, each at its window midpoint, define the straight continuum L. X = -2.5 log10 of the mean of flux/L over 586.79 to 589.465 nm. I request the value 0.14 mag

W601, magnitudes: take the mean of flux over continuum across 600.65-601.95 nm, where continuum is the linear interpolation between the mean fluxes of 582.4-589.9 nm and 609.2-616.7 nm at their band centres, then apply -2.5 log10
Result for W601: 0.04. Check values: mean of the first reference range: 10.9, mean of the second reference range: 11.1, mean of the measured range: 10.6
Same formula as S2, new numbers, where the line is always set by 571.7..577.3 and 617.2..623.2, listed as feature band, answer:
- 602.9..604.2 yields -0.051 mag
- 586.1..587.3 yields -0.033 mag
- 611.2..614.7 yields -0.066 mag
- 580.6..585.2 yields -0.049 mag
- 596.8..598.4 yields 0.018 mag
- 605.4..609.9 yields -0.065 mag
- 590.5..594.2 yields 0.007 mag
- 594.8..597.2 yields -0.030 mag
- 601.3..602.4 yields 0.006 mag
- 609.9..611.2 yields -0.041 mag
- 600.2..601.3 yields 0.018 mag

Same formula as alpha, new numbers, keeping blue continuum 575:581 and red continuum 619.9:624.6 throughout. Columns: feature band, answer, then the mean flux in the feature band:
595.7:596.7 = -0.06 mag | 11.6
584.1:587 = -0.02 mag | 11.4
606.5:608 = -0.06 mag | 11.3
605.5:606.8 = -0.07 mag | 11.5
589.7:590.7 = 0.10 mag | 10.1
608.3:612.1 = -0.06 mag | 11.3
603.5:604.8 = -0.07 mag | 11.5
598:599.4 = 0.01 mag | 10.8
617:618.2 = -0.01 mag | 10.6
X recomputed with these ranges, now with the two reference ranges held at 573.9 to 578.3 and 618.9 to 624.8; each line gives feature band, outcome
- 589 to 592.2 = 0.08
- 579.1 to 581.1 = -0.04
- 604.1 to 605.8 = -0.09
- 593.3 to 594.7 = 0.01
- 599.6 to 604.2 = -0.01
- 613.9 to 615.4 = -0.06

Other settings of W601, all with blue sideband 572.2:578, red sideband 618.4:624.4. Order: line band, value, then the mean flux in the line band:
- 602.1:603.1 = 0.014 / 10.6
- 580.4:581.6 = -0.044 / 11.6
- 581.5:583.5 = -0.045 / 11.6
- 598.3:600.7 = -0.010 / 10.9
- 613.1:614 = -0.034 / 10.9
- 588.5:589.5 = 0.271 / 8.57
